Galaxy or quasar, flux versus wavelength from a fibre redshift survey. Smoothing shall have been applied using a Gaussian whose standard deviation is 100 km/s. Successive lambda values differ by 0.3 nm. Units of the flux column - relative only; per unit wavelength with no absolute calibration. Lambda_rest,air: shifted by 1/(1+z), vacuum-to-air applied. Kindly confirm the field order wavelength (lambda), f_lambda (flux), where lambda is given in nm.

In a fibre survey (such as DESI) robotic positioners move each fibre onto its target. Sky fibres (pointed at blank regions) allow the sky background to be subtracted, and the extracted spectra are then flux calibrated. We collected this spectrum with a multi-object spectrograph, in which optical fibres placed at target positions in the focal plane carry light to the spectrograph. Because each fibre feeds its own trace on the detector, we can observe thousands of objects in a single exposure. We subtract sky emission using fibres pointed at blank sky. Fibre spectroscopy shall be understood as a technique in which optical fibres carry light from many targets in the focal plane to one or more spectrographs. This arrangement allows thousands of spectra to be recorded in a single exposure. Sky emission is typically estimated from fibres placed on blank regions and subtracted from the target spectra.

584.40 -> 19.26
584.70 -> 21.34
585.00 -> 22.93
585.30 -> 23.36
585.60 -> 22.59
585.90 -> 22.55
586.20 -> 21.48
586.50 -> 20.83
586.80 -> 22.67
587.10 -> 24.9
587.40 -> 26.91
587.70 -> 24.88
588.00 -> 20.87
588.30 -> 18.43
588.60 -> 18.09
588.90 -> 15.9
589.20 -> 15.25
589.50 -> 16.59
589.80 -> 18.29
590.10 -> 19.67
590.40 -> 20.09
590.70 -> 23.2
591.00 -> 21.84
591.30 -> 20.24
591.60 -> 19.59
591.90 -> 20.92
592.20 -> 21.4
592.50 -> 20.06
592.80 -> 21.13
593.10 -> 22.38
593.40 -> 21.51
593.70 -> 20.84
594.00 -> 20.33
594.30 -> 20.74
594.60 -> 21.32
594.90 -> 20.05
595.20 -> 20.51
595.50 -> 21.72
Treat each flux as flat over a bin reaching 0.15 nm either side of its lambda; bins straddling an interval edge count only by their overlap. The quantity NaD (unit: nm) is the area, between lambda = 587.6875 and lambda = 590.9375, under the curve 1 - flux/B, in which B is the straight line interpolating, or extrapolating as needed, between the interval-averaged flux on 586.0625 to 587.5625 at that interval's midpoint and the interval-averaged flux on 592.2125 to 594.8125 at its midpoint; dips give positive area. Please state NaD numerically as 0.50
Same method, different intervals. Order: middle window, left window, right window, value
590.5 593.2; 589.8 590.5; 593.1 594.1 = -0.11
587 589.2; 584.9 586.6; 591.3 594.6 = 0.09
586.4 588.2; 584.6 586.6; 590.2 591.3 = -0.12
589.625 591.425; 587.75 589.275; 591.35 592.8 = -0.09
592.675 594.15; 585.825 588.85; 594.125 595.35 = -0.03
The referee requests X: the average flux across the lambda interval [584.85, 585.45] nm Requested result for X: 23.1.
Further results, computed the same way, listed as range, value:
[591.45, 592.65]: 20.5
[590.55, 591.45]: 21.8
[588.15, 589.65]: 16.9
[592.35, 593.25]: 21.2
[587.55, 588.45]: 21.4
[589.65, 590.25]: 19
